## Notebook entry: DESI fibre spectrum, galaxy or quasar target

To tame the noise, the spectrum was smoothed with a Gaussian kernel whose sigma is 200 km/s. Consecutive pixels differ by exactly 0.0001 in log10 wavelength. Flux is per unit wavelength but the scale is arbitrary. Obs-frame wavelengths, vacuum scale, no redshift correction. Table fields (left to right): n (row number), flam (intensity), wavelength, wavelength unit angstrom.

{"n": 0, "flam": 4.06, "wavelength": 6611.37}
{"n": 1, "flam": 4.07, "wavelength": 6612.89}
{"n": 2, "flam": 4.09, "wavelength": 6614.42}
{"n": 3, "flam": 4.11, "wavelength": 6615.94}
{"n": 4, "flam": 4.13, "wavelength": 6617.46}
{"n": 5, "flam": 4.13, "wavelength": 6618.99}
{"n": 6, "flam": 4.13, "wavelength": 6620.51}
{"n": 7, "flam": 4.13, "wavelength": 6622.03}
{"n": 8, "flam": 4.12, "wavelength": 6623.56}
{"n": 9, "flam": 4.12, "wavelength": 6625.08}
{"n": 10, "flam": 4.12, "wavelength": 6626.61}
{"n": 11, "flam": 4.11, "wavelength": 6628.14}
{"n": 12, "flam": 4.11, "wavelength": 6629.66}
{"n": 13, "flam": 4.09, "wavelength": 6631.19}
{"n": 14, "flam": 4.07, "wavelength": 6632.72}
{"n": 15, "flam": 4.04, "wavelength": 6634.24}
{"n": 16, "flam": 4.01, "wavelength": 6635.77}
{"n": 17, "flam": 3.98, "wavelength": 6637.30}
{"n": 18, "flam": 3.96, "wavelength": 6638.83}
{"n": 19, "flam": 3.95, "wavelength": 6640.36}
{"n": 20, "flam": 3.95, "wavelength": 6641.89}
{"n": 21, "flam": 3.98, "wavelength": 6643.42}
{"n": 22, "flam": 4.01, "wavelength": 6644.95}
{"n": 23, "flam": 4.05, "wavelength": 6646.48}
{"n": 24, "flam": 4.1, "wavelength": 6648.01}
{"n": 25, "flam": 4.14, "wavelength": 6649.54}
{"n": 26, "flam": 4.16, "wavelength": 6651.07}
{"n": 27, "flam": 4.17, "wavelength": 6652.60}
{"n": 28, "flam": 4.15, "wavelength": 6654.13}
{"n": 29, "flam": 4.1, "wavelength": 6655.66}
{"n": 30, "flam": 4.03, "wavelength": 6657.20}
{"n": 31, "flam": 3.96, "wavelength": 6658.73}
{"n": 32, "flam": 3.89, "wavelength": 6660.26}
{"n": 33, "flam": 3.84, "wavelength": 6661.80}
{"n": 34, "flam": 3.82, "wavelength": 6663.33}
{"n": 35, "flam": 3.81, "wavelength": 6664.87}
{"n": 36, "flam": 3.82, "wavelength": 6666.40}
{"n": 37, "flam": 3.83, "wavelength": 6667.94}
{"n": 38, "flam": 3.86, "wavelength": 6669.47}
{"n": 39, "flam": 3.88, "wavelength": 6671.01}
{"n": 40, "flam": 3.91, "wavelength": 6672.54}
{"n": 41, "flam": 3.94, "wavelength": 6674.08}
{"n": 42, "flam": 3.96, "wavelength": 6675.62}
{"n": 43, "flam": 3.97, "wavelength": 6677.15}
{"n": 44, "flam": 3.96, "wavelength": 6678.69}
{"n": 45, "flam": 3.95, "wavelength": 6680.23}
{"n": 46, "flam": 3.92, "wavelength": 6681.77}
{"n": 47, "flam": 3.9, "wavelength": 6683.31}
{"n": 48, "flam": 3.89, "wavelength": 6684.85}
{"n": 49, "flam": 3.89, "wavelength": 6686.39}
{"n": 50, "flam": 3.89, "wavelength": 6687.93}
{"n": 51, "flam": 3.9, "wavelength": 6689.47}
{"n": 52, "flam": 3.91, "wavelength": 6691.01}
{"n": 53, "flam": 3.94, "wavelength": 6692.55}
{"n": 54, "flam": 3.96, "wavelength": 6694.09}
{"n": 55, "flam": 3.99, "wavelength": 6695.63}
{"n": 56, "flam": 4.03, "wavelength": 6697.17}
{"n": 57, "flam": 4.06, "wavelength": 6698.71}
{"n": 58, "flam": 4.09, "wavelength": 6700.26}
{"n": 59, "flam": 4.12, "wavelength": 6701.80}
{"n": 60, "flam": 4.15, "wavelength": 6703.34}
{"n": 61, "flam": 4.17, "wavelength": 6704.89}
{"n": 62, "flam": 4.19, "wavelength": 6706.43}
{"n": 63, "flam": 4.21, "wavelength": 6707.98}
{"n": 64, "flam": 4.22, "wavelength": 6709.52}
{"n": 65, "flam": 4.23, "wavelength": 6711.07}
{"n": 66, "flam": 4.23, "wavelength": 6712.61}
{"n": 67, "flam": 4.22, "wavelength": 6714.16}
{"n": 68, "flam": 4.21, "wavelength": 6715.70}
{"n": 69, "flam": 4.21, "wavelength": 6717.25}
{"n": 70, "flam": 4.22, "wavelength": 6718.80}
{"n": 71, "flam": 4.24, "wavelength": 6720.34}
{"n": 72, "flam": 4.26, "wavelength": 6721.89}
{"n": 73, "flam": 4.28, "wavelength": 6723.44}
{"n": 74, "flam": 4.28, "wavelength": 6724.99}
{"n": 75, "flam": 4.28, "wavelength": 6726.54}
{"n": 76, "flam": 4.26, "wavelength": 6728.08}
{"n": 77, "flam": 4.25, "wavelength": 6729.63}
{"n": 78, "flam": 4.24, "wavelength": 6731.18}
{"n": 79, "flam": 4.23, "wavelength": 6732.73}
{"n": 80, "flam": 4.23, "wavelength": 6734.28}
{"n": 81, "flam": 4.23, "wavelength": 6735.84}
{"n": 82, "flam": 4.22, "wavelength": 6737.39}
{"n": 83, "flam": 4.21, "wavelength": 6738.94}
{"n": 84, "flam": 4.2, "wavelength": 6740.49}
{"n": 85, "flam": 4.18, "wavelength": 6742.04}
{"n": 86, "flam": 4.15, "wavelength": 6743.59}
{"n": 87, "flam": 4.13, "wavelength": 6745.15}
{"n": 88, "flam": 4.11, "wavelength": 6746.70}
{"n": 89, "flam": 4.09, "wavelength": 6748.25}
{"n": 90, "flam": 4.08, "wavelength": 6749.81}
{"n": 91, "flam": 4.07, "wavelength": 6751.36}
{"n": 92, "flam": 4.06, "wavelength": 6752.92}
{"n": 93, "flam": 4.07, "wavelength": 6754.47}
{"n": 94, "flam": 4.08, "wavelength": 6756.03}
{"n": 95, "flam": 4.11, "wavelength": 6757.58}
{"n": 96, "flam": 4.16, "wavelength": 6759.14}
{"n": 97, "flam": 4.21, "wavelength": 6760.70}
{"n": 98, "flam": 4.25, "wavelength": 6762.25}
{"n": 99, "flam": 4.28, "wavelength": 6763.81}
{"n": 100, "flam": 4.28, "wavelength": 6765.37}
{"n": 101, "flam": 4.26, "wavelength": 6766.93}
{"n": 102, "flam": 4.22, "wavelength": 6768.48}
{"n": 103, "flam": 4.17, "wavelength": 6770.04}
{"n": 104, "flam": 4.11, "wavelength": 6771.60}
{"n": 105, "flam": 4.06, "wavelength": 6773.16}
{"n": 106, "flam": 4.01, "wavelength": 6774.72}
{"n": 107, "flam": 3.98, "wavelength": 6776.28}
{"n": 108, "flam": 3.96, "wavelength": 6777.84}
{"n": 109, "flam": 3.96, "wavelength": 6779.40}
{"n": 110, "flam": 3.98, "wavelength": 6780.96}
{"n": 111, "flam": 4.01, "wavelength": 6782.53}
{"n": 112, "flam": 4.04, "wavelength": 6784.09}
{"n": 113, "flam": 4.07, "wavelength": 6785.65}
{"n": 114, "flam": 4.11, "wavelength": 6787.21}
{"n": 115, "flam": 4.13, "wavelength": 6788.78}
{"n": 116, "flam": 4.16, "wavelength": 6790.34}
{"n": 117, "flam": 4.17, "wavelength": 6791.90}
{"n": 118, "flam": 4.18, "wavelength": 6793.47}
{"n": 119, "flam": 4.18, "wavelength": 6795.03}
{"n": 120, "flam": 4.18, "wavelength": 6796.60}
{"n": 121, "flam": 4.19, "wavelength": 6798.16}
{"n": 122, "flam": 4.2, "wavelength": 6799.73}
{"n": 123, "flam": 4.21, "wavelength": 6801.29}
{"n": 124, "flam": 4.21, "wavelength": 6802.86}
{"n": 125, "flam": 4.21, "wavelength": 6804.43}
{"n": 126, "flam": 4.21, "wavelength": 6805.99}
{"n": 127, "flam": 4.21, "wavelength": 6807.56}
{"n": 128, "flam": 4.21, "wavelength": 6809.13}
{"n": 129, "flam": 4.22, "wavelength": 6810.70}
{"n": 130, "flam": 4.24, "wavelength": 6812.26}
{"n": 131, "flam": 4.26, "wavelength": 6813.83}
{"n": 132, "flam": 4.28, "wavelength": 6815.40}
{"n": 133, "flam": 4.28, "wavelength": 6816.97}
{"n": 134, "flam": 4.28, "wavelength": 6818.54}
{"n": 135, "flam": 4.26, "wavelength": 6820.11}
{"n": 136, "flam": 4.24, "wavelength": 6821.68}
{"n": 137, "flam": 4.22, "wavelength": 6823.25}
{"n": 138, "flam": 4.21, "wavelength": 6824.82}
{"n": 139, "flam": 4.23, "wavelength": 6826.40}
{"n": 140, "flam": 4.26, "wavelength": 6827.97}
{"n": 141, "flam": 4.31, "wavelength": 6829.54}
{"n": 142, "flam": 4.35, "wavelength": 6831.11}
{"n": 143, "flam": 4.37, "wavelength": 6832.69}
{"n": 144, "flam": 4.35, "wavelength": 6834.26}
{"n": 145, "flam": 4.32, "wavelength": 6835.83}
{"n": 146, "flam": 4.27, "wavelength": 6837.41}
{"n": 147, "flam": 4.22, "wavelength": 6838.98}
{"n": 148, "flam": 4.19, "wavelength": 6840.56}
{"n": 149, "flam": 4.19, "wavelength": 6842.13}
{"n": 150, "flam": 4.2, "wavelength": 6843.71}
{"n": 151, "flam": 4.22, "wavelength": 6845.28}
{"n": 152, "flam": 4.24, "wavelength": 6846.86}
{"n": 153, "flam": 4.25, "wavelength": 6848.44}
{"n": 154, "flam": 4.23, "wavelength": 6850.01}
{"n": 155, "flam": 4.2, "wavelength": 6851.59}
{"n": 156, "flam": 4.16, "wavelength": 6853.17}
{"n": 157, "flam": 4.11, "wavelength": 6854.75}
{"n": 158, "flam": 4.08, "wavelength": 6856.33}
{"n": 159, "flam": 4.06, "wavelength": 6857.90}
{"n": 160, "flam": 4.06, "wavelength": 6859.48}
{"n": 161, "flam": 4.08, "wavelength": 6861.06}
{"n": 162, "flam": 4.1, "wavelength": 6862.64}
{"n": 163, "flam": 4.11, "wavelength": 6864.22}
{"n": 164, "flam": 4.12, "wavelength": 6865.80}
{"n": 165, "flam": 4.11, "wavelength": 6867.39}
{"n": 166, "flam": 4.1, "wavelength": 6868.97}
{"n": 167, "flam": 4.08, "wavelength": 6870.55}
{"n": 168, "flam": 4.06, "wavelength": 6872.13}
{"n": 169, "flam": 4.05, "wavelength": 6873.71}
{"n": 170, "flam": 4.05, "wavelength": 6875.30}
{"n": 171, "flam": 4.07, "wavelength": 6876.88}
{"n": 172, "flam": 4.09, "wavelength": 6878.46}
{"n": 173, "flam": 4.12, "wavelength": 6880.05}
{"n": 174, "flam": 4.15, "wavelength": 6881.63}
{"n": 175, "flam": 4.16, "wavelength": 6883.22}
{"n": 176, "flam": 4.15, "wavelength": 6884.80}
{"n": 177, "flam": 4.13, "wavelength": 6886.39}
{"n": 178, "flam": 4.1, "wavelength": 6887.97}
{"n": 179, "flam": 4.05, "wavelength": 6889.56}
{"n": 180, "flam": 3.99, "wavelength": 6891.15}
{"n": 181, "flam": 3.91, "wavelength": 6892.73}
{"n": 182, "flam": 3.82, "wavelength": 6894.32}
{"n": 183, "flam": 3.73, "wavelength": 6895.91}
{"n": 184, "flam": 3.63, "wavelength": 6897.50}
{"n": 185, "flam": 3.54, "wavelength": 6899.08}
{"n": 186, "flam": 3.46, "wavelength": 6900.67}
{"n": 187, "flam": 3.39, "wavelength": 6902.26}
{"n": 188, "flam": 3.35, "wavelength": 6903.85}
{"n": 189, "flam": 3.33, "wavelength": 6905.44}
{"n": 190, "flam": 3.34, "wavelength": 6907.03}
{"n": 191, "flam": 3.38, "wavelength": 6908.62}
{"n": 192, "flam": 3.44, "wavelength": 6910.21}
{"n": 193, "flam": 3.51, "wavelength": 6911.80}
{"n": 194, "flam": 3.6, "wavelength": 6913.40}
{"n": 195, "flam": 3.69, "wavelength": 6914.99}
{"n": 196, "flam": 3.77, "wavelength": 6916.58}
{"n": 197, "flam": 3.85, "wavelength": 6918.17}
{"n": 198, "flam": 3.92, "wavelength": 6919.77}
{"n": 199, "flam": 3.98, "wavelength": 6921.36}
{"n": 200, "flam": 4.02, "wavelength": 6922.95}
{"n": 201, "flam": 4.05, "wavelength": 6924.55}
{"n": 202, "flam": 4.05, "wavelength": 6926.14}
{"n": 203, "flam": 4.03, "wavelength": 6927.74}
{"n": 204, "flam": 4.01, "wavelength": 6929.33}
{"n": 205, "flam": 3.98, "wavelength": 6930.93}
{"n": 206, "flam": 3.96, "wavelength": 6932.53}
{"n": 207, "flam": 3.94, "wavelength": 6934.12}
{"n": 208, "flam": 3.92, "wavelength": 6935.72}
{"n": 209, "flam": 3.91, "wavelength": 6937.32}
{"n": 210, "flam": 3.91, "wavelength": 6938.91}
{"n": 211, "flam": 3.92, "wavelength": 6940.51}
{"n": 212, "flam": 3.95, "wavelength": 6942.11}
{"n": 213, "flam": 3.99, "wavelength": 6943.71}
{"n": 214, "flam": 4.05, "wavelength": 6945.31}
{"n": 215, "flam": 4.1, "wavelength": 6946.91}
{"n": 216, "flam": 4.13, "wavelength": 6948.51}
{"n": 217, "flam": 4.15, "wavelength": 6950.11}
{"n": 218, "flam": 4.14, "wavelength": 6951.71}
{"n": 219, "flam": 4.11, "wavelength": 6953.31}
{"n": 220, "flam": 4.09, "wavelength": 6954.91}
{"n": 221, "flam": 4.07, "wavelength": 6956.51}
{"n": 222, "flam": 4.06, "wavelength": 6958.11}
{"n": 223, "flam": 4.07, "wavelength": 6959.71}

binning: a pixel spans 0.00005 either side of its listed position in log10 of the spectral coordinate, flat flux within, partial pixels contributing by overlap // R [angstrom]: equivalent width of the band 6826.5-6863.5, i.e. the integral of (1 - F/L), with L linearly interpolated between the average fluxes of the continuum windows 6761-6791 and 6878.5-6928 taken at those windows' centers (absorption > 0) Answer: -2.5 angstrom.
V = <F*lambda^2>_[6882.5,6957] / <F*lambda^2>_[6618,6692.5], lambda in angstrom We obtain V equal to 1.0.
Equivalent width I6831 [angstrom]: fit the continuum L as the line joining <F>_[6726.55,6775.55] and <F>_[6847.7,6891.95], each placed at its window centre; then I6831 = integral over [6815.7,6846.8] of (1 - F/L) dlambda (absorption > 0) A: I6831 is -1.0 angstrom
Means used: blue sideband 4.17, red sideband 4.11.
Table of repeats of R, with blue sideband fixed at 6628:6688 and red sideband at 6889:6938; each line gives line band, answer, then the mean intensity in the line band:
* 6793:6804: -0.96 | 4.19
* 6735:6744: -0.68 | 4.2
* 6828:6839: -1.41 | 4.32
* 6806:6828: -2.30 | 4.24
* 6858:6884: -2.05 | 4.09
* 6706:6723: -1.28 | 4.22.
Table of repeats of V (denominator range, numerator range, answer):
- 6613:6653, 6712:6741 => 1.07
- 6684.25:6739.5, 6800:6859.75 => 1.06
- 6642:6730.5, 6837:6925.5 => 1.03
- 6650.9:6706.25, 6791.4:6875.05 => 1.11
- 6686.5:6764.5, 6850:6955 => 1.00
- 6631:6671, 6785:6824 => 1.10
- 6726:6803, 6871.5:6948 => 0.97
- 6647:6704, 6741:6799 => 1.07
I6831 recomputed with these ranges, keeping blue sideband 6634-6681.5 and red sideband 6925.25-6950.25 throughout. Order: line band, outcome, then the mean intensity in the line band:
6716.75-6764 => -2.48 angstrom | 4.19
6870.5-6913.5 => 1.98 angstrom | 3.81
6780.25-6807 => -1.08 angstrom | 4.14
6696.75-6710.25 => -0.56 angstrom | 4.14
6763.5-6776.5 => -0.57 angstrom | 4.16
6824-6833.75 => -0.74 angstrom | 4.29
